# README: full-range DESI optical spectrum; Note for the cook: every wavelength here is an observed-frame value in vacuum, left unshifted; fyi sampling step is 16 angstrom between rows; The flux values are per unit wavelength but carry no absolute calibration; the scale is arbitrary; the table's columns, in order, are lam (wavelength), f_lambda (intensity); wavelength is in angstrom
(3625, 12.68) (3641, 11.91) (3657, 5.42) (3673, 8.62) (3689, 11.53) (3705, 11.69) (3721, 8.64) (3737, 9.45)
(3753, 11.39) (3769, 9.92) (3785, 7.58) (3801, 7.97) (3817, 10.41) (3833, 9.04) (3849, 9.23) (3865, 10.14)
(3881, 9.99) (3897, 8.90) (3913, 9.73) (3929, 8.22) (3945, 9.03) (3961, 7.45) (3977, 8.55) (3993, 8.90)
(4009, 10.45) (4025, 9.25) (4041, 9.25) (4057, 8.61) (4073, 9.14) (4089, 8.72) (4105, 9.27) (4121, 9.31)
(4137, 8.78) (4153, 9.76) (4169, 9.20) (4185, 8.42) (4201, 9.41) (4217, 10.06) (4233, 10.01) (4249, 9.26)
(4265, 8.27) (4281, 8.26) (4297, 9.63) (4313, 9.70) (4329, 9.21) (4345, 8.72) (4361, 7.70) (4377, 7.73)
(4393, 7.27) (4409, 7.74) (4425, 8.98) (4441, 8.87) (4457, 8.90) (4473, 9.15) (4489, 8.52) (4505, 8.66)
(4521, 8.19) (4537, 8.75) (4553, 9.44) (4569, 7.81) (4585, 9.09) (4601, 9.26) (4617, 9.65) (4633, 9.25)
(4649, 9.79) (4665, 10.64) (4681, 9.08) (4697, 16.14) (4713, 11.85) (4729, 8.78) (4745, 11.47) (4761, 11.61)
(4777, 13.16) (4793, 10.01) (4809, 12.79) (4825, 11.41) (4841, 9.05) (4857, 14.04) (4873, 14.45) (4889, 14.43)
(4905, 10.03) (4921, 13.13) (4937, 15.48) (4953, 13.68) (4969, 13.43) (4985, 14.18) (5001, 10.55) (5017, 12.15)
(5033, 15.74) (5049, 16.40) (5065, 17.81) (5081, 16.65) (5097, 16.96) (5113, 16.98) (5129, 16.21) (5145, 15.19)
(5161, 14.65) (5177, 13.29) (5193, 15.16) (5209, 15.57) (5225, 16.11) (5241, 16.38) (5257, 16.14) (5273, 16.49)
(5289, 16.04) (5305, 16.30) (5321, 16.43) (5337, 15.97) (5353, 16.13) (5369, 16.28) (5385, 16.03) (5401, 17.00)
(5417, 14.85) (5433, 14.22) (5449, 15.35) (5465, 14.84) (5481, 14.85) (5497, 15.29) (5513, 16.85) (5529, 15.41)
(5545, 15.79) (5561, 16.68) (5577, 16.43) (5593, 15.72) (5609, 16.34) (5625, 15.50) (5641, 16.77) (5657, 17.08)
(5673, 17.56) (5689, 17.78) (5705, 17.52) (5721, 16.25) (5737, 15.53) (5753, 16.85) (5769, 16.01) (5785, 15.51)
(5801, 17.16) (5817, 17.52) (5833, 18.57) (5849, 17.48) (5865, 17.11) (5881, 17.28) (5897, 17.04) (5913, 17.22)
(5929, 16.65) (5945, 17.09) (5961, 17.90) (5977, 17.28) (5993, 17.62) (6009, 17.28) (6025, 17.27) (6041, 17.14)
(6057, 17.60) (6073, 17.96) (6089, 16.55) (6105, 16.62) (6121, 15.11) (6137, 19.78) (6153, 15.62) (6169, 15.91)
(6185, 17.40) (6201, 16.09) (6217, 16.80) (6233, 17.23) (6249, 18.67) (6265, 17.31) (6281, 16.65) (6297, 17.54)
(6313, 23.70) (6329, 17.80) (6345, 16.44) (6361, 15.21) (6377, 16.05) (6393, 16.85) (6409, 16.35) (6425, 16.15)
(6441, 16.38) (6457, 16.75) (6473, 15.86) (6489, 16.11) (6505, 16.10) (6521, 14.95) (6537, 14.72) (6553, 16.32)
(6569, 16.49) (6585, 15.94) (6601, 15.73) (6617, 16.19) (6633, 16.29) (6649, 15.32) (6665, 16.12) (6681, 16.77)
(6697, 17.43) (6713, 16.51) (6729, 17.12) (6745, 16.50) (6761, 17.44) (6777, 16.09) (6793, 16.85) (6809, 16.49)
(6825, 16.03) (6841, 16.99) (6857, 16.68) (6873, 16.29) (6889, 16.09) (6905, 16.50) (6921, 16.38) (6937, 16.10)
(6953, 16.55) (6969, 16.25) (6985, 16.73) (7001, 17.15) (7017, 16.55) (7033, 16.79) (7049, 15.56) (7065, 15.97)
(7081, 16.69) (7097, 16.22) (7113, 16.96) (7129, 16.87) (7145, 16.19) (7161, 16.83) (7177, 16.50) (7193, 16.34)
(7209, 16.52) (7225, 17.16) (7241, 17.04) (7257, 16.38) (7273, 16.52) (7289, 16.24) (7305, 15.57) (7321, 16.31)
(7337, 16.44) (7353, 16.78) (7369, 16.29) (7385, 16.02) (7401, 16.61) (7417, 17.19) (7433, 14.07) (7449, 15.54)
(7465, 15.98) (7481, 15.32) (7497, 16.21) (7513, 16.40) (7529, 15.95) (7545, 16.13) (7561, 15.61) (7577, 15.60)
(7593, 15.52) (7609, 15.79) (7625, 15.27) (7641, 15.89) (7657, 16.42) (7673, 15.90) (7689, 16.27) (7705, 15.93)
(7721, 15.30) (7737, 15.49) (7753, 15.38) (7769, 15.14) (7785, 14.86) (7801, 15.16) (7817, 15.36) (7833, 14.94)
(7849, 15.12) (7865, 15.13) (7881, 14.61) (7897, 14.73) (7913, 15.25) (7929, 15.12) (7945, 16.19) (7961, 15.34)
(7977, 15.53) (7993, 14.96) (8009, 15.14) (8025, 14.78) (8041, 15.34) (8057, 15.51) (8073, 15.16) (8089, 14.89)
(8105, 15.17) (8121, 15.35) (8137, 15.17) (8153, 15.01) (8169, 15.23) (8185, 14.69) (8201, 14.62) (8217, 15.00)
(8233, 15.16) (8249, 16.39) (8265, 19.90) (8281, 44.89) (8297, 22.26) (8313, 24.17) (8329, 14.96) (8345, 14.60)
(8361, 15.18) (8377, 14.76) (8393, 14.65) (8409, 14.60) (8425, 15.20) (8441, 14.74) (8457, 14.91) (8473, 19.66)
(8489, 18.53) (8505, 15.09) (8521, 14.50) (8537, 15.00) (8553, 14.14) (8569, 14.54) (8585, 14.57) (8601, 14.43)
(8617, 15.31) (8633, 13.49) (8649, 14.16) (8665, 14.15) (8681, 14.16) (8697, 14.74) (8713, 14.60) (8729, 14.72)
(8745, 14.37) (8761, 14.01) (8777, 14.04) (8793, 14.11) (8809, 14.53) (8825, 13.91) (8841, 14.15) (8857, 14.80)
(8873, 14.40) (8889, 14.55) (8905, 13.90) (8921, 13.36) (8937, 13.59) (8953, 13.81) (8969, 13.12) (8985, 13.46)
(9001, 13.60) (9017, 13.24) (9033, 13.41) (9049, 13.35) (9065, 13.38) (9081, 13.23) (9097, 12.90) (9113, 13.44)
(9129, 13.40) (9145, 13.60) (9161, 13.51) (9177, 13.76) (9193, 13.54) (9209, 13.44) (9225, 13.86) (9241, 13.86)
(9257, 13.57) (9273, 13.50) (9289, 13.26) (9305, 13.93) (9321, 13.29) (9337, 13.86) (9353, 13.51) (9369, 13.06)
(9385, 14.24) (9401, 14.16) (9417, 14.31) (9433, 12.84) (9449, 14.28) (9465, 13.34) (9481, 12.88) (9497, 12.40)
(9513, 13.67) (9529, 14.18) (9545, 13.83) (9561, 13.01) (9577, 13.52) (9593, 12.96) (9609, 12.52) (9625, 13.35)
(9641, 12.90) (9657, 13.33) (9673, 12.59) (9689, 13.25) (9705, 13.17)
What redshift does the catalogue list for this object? 0.26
